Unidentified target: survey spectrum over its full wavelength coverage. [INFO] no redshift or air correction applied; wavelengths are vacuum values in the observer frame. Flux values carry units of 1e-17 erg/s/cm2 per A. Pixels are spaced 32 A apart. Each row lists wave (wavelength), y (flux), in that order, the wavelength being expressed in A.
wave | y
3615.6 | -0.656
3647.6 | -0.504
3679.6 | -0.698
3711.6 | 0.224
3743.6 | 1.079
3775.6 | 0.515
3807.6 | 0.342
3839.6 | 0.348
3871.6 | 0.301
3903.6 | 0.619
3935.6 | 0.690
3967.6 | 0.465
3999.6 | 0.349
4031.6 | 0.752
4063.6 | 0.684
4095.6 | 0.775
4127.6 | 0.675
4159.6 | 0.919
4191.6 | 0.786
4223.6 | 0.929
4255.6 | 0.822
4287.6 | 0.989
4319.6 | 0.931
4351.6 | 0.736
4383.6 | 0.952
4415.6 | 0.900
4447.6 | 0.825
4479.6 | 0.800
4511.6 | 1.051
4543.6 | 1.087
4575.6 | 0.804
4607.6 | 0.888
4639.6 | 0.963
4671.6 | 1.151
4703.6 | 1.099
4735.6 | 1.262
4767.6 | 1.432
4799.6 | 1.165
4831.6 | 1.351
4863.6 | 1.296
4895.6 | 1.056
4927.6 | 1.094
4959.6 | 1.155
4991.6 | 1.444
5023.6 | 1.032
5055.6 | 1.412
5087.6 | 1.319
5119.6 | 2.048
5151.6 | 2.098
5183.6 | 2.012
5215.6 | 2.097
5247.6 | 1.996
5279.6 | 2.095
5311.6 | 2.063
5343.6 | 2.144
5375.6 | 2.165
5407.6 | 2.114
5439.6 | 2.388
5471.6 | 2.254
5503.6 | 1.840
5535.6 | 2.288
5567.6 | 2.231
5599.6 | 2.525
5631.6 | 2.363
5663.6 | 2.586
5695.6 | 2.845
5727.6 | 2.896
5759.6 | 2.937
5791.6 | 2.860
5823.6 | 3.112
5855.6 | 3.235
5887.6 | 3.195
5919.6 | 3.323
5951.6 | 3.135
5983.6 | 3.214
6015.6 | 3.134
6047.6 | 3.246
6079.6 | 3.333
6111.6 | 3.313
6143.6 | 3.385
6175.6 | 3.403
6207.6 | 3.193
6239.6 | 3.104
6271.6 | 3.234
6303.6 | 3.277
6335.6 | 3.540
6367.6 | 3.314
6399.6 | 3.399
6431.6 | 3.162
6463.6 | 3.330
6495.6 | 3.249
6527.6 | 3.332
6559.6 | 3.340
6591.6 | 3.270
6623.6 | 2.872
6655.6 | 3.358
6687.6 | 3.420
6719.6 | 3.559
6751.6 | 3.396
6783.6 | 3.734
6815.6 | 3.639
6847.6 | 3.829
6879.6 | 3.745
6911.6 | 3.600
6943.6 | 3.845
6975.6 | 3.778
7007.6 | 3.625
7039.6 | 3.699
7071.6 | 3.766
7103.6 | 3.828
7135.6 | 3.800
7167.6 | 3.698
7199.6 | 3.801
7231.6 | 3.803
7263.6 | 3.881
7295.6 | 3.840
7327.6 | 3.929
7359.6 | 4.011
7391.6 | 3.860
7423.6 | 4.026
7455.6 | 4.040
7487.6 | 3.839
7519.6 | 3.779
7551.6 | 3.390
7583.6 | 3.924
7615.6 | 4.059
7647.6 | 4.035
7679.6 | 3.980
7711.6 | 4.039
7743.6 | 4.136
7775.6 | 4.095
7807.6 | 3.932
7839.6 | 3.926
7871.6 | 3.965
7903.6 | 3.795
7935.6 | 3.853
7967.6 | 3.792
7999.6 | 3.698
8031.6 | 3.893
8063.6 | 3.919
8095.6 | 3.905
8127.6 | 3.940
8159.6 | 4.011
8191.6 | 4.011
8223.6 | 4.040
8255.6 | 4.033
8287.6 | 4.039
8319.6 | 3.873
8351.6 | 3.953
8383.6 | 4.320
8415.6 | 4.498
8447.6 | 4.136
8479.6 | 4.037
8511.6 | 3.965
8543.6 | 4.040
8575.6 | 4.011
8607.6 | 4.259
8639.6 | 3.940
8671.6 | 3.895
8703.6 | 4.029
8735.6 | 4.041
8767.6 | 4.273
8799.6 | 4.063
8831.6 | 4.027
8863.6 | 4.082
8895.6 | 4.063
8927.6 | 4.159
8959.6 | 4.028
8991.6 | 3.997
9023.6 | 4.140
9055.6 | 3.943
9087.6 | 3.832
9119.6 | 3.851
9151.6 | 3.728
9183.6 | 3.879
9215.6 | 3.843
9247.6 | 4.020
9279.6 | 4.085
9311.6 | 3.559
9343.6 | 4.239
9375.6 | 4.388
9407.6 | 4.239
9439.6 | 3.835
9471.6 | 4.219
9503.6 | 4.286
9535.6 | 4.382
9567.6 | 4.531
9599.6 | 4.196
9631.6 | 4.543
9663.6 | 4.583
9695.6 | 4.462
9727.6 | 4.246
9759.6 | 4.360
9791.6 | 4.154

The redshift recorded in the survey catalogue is 0.279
